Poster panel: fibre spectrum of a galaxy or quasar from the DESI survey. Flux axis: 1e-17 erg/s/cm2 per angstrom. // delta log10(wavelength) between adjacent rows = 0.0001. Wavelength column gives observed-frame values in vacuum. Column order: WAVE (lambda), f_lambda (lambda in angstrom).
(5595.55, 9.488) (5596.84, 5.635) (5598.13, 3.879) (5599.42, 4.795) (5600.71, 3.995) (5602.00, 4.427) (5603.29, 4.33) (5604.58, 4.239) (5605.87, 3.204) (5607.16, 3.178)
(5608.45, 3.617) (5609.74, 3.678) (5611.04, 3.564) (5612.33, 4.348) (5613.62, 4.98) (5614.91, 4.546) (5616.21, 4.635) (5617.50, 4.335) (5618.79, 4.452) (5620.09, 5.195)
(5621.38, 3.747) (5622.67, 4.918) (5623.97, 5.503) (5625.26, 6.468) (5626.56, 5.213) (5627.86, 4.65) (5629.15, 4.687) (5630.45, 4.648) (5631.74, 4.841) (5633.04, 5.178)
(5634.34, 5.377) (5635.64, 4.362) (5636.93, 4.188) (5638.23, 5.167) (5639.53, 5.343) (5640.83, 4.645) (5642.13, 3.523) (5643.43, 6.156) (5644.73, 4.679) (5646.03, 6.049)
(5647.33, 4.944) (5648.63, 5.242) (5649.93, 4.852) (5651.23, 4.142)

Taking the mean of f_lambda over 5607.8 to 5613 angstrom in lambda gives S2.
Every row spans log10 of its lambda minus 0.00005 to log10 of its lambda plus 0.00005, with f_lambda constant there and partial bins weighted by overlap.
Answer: 3.81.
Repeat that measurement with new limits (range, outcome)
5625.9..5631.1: 4.8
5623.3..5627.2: 5.72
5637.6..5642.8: 4.67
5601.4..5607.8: 3.87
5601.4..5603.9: 4.38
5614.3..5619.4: 4.49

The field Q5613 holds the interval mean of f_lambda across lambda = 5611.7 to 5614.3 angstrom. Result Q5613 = 4.67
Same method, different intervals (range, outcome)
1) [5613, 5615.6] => 4.75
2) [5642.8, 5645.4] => 5.42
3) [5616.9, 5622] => 4.44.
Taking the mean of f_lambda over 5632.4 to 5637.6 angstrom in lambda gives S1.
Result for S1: 4.78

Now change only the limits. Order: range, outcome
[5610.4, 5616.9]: 4.42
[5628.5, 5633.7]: 4.84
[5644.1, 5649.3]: 5.23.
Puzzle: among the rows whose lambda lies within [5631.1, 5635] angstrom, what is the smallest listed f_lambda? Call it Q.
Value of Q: 4.841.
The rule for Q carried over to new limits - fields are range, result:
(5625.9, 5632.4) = 4.648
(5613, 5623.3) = 3.747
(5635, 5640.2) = 4.188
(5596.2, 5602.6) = 3.879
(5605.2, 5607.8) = 3.178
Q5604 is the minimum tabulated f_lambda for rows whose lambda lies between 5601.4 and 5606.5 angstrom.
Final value 3.204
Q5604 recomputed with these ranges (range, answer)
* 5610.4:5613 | 3.564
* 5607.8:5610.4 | 3.617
